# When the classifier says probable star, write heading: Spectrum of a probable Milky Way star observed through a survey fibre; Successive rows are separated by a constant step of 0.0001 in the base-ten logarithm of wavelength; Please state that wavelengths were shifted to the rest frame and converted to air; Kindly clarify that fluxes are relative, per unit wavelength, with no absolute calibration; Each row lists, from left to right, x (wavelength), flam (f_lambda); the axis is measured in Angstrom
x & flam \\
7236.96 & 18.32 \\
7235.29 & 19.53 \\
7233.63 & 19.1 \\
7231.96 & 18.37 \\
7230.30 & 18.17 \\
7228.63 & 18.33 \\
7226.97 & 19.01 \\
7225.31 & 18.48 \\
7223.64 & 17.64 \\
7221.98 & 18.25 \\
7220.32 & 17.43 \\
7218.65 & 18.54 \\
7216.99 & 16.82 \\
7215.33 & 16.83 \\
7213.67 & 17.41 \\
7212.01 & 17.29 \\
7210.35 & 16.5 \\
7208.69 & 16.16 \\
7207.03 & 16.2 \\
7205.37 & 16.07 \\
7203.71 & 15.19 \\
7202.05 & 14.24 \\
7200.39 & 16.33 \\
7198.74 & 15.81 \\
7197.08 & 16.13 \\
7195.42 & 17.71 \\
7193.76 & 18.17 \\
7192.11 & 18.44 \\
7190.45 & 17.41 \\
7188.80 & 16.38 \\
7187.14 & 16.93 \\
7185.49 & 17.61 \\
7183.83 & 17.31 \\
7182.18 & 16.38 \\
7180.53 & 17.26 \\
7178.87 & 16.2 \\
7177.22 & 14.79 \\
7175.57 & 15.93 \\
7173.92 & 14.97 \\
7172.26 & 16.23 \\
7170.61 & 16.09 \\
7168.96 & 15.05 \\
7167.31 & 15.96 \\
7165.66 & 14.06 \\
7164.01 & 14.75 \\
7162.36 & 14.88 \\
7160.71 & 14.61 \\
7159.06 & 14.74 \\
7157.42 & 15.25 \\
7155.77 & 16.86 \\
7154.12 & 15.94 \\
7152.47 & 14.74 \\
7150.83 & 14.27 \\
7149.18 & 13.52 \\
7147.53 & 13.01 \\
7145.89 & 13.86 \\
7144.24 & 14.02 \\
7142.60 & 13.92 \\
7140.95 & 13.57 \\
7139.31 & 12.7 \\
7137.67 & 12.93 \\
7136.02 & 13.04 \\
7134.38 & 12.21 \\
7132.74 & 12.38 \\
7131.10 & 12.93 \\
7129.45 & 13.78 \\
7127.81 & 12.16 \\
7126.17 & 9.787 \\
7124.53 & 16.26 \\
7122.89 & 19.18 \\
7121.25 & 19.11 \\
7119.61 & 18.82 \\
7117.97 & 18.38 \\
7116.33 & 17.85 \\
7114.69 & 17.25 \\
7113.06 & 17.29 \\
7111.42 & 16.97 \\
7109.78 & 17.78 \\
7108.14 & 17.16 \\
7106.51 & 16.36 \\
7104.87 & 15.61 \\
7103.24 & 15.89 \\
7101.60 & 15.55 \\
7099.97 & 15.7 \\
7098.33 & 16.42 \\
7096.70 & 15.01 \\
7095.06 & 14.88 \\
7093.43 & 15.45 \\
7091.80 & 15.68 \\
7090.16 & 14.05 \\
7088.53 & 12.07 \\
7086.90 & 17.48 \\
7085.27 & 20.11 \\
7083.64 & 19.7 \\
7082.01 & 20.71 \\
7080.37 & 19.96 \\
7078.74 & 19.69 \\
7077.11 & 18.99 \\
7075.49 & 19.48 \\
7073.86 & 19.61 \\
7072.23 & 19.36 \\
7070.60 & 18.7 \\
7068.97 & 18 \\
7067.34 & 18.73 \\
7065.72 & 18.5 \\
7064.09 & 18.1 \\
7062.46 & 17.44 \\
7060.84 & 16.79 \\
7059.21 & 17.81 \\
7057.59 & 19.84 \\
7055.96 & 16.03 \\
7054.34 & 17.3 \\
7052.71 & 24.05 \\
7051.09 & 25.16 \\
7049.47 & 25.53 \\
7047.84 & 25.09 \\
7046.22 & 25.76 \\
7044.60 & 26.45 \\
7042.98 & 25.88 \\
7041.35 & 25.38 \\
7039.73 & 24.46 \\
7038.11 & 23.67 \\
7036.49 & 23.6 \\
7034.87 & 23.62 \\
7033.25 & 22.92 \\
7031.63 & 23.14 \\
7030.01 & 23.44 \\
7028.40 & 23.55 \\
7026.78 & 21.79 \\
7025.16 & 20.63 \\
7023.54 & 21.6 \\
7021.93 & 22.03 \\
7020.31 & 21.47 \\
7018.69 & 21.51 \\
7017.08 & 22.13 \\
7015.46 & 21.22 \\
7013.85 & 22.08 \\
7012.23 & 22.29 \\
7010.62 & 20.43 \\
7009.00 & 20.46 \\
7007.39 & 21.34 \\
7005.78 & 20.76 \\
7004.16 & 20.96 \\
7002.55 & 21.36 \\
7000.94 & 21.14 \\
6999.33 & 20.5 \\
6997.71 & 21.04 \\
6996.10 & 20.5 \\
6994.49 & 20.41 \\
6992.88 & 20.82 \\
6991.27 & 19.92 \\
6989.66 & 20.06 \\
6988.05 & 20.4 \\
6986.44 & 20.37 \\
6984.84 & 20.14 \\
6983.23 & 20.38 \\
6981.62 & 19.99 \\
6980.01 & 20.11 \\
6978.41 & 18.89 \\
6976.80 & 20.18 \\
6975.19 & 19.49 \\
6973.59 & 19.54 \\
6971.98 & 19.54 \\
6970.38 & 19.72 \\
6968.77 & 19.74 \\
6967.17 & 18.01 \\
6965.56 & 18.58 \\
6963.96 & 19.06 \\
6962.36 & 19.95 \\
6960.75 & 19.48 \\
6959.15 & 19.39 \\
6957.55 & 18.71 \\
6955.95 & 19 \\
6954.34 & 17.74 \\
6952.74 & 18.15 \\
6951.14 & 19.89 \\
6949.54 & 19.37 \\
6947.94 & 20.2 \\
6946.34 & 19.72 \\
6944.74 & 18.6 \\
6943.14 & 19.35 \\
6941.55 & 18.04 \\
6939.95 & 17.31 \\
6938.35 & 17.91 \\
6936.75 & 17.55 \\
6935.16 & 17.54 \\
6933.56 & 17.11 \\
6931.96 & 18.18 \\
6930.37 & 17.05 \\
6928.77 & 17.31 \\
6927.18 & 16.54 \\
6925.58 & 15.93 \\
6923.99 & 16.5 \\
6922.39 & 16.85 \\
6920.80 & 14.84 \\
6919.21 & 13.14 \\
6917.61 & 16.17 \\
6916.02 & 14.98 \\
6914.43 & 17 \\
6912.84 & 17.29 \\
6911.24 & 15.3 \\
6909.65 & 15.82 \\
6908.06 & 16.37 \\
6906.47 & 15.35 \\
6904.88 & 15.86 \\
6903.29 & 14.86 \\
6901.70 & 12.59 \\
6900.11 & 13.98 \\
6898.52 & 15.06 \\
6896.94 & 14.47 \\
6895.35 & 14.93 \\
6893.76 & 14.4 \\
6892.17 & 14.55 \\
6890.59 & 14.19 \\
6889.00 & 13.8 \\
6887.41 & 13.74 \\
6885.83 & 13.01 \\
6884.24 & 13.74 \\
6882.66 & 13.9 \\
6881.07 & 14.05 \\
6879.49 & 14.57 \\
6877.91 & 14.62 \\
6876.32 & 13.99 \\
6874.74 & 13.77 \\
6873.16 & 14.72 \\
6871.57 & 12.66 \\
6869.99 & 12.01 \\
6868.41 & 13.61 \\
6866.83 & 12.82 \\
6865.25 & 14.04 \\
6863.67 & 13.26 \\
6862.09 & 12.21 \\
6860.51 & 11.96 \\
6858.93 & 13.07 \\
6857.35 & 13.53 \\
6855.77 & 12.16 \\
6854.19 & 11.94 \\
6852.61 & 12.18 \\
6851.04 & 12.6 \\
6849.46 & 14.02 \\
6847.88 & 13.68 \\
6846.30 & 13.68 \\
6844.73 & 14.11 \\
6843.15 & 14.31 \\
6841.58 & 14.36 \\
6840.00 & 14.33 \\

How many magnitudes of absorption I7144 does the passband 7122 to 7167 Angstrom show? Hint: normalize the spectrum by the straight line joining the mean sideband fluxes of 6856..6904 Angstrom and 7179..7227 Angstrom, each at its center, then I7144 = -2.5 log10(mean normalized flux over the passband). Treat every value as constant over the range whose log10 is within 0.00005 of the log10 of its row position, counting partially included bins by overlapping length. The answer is 0.17 mag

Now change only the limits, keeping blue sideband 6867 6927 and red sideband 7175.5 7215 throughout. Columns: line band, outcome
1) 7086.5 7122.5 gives -0.027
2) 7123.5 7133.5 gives 0.235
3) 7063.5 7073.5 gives -0.180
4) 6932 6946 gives -0.202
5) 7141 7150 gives 0.191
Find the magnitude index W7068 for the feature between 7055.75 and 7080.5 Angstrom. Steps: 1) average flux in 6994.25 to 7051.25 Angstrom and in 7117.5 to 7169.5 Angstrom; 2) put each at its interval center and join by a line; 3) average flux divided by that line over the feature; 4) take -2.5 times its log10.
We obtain 0.05 mag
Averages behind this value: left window 22.6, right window 14.6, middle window 18.6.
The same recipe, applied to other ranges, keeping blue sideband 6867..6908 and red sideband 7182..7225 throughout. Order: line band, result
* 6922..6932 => -0.16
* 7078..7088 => -0.22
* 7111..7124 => -0.12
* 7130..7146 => 0.24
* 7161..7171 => 0.10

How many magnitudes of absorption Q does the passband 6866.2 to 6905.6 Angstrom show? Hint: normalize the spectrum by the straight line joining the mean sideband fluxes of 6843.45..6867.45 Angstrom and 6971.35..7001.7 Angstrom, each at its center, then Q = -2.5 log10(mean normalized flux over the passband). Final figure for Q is 0.05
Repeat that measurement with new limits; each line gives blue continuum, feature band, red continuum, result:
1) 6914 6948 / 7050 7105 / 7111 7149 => -0.164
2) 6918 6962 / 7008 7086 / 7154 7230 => -0.229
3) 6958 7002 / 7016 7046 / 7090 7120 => -0.248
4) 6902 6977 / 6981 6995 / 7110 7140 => -0.188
